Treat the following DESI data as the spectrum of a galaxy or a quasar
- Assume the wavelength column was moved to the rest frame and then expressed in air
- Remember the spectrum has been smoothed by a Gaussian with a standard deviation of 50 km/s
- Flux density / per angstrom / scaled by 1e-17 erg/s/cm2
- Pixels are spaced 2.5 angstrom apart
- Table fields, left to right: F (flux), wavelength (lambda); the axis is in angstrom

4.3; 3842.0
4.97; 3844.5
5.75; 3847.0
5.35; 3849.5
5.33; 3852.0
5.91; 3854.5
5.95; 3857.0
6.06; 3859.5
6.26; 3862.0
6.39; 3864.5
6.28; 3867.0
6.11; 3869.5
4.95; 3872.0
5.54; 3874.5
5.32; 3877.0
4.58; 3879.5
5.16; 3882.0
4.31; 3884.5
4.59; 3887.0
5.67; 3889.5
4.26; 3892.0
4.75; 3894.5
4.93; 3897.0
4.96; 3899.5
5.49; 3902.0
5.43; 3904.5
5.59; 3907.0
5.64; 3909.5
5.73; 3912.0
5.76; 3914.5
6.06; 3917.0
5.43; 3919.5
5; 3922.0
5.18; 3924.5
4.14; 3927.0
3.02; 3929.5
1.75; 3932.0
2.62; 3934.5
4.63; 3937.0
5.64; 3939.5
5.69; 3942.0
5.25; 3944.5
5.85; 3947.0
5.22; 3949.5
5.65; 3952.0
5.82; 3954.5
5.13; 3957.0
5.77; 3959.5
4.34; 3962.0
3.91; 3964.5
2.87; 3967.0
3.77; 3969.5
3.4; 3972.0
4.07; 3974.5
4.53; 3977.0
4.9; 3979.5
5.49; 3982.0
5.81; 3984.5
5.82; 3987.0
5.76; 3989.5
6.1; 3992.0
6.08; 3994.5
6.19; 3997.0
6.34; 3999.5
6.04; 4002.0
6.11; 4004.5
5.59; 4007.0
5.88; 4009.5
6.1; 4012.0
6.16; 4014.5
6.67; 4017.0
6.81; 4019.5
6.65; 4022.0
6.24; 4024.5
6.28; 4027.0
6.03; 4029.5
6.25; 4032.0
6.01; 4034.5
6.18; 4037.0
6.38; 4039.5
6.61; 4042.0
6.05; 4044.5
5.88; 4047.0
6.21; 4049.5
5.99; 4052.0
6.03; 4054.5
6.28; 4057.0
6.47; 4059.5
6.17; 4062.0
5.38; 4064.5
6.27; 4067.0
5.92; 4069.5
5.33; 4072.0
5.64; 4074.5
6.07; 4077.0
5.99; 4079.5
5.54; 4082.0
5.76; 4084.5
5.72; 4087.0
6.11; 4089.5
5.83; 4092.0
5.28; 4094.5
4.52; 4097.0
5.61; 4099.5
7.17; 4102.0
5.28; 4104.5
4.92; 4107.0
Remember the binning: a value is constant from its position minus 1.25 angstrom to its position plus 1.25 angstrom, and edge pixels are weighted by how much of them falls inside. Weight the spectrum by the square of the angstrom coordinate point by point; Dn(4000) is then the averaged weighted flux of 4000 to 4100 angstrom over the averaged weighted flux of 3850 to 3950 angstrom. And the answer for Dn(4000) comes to 1.3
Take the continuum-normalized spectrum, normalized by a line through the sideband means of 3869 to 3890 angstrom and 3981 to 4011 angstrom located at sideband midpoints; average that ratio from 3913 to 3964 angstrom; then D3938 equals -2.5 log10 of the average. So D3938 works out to 0.13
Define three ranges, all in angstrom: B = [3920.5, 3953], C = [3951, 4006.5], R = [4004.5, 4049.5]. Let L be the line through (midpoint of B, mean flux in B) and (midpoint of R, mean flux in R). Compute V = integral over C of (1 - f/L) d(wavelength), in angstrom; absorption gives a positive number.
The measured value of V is 1.8 angstrom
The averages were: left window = 4.59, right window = 6.22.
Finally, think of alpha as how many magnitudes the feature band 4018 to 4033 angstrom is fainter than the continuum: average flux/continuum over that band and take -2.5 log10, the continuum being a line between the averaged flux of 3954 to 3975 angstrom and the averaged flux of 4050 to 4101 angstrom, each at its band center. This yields -0.24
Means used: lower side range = 4.3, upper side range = 5.81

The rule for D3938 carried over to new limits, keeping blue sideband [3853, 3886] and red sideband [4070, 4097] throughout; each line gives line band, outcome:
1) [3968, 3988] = 0.200 mag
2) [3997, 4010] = -0.069 mag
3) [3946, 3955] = 0.002 mag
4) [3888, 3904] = 0.118 mag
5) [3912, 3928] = 0.059 mag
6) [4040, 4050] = -0.099 mag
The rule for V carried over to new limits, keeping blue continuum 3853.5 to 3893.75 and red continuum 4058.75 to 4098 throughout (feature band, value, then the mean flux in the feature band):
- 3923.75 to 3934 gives 4.0 angstrom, 3.38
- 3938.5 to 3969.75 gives 3.0 angstrom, 5.03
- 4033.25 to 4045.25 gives -1.2 angstrom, 6.25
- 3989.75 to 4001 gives -1.0 angstrom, 6.14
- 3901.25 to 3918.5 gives -0.5 angstrom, 5.67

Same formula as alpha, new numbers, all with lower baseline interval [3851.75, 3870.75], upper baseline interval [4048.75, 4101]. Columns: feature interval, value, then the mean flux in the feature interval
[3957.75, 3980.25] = 0.38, 4.18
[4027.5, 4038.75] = -0.05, 6.14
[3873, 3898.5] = 0.23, 4.91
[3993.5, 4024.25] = -0.06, 6.22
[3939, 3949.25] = 0.08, 5.57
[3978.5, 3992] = 0.06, 5.62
